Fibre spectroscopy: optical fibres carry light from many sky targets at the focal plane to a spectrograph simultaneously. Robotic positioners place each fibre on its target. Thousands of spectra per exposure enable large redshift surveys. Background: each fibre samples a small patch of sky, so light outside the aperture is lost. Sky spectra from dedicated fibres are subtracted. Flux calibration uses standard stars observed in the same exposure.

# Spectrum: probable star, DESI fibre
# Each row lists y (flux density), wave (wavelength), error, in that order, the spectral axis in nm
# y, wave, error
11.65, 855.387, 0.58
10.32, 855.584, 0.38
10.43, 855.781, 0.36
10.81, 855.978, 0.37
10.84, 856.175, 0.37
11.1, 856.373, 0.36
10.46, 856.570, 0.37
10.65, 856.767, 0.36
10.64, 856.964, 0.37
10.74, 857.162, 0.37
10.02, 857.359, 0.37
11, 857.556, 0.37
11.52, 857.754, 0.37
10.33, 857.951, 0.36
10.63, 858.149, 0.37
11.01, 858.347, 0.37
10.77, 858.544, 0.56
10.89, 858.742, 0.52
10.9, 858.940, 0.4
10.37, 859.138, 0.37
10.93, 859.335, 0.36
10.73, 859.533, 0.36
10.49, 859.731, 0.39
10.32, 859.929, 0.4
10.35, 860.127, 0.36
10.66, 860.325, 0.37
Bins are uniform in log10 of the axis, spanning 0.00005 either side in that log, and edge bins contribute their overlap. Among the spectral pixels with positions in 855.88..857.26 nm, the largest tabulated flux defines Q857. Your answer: 11.1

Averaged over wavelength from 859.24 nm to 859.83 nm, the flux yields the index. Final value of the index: 10.7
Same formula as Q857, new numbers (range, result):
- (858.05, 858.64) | 11.01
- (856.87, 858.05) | 11.52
